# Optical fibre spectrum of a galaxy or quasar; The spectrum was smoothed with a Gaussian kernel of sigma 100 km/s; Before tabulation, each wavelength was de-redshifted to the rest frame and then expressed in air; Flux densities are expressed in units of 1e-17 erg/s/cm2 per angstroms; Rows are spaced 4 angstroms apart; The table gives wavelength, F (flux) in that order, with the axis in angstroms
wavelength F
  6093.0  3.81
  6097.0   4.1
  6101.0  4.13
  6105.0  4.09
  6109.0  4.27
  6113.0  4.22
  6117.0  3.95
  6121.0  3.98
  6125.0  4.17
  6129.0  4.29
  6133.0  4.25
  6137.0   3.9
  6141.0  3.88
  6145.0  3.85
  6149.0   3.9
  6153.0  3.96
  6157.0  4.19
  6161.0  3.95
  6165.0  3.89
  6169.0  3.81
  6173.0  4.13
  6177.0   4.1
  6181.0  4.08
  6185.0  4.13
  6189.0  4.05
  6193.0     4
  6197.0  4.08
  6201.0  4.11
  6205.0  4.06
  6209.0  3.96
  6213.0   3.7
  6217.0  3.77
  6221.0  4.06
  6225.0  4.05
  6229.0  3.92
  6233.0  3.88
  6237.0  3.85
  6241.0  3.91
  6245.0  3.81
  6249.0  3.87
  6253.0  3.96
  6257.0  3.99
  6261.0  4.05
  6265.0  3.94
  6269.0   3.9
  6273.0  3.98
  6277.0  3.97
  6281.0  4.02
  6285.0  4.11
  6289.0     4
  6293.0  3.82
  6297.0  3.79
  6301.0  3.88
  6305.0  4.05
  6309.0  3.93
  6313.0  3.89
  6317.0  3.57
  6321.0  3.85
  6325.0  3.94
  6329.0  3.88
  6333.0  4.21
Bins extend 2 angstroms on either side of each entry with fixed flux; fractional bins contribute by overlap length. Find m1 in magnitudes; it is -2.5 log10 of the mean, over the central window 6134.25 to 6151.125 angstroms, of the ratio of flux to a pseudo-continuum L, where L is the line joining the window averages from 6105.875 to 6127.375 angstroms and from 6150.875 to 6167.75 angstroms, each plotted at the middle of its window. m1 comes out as 0.038 mag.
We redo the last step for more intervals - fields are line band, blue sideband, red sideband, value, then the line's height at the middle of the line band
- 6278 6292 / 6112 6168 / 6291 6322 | -0.04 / 3.87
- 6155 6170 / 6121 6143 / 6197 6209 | 0.03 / 4.08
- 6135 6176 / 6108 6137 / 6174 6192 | 0.04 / 4.11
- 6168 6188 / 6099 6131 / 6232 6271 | -0.01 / 4.04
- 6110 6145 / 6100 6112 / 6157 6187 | 0.01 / 4.12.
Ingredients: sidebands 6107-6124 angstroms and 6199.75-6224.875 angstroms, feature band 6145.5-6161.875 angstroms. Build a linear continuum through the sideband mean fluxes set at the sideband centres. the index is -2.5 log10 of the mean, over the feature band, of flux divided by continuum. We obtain 0.01 mag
